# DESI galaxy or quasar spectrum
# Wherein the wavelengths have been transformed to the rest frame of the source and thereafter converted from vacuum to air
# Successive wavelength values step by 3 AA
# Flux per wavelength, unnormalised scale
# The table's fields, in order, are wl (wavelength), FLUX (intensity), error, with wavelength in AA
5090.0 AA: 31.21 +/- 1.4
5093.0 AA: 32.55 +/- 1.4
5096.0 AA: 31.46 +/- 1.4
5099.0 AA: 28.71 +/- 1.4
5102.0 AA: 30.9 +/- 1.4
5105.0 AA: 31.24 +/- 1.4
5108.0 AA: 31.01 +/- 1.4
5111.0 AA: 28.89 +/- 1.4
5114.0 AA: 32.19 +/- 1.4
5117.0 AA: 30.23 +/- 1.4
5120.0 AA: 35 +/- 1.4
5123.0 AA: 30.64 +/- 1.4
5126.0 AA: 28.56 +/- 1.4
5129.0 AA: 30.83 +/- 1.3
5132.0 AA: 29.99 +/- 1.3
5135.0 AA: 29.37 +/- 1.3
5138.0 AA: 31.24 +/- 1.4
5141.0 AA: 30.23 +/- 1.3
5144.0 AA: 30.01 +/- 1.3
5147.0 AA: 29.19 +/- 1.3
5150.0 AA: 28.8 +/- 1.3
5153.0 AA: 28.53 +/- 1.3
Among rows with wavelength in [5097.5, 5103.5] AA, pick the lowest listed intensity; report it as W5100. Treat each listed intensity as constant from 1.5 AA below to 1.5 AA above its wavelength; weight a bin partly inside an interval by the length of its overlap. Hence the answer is 28.71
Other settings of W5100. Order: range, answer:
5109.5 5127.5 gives 28.56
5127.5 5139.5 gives 29.37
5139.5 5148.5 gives 29.19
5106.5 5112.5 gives 28.89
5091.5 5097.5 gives 31.46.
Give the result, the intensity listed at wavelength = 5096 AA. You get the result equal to 31.46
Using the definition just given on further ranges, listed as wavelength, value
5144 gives 30.01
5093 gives 32.55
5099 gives 28.71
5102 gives 30.9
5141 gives 30.23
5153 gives 28.53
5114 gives 32.19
